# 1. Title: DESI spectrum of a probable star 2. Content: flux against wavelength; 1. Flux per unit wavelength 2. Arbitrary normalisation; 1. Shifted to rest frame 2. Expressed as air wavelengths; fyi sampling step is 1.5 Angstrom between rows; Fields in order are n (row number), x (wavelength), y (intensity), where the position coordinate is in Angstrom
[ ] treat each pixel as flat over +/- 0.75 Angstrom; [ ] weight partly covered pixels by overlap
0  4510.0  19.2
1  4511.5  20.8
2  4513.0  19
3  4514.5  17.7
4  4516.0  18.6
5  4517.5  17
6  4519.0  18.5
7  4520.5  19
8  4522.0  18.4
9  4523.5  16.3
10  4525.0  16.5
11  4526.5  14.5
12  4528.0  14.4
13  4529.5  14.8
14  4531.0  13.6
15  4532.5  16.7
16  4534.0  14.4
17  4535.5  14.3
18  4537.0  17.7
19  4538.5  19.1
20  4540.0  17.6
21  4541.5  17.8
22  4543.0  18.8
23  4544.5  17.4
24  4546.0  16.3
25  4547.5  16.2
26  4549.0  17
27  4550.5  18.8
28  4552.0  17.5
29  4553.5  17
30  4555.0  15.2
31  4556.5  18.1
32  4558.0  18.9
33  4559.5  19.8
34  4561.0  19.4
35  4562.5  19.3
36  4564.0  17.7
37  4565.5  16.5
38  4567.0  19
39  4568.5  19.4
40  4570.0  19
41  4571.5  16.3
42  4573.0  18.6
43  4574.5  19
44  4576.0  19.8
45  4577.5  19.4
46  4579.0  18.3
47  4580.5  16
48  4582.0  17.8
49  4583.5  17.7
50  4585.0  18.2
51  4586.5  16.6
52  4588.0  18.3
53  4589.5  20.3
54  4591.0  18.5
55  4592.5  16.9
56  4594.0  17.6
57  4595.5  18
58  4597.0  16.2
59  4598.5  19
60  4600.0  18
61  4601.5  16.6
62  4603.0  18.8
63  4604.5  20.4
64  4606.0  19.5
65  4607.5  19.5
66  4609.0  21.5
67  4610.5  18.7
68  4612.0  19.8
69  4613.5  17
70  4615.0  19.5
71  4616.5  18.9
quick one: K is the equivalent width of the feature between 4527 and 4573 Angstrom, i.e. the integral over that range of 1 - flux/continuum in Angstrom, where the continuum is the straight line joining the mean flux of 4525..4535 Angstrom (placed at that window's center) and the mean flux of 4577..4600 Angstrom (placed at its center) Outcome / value -3.9 Angstrom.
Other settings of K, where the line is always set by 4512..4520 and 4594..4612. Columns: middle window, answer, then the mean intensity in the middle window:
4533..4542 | 0.8 Angstrom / 16.8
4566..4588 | 0.5 Angstrom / 18.2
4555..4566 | 0.1 Angstrom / 18.3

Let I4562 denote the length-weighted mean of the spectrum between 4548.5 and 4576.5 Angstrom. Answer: 18.2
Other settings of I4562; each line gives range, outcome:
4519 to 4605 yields 17.6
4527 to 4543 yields 16.1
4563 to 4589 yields 18.1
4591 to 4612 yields 18.6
